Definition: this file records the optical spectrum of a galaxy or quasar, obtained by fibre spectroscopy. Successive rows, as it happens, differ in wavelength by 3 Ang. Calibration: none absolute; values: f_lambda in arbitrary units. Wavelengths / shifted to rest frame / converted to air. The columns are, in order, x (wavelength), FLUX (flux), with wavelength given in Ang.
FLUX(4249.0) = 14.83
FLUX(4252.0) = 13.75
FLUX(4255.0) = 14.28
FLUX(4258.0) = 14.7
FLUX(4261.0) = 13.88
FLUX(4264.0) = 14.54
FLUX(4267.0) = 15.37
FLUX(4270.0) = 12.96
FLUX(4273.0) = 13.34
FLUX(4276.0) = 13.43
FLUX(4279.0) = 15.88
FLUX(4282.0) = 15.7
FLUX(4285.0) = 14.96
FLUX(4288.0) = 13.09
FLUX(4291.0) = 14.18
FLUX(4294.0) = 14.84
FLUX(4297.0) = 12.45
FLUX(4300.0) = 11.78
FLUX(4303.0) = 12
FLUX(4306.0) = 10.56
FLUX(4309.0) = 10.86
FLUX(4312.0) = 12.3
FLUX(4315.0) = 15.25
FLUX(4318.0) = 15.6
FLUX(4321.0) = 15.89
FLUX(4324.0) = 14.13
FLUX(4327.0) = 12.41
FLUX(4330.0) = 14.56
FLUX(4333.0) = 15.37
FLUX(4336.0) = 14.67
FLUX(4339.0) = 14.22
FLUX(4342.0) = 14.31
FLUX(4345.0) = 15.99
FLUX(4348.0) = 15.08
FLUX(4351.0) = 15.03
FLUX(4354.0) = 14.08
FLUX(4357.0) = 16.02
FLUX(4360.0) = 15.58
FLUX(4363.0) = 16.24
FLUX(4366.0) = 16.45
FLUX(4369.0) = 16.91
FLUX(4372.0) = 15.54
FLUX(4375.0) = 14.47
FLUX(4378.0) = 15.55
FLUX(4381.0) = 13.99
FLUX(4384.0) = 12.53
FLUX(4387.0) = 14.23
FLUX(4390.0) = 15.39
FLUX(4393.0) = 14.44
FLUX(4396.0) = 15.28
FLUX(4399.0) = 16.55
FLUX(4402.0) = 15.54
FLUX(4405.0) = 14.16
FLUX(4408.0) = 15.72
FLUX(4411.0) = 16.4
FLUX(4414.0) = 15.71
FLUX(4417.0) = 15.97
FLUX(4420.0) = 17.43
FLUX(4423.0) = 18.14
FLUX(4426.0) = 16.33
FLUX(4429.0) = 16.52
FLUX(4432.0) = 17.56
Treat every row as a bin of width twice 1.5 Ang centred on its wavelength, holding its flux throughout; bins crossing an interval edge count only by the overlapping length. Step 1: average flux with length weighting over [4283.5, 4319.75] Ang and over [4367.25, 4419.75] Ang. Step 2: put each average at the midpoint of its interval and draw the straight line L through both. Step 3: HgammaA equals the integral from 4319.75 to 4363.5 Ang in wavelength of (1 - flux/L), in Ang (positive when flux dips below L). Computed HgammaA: -2.4 Ang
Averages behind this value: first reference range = 13.2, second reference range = 15.3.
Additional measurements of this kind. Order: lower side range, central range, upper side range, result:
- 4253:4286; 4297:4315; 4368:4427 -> 3.5 Ang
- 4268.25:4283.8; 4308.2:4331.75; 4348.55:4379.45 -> 1.5 Ang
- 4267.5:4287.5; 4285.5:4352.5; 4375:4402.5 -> 3.1 Ang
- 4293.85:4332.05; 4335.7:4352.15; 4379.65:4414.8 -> -1.2 Ang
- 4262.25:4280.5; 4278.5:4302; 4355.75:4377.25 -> 0.9 Ang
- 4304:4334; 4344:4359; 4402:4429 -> -0.7 Ang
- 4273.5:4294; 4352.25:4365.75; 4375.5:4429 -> -0.4 Ang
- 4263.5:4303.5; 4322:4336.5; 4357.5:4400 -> 0.3 Ang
